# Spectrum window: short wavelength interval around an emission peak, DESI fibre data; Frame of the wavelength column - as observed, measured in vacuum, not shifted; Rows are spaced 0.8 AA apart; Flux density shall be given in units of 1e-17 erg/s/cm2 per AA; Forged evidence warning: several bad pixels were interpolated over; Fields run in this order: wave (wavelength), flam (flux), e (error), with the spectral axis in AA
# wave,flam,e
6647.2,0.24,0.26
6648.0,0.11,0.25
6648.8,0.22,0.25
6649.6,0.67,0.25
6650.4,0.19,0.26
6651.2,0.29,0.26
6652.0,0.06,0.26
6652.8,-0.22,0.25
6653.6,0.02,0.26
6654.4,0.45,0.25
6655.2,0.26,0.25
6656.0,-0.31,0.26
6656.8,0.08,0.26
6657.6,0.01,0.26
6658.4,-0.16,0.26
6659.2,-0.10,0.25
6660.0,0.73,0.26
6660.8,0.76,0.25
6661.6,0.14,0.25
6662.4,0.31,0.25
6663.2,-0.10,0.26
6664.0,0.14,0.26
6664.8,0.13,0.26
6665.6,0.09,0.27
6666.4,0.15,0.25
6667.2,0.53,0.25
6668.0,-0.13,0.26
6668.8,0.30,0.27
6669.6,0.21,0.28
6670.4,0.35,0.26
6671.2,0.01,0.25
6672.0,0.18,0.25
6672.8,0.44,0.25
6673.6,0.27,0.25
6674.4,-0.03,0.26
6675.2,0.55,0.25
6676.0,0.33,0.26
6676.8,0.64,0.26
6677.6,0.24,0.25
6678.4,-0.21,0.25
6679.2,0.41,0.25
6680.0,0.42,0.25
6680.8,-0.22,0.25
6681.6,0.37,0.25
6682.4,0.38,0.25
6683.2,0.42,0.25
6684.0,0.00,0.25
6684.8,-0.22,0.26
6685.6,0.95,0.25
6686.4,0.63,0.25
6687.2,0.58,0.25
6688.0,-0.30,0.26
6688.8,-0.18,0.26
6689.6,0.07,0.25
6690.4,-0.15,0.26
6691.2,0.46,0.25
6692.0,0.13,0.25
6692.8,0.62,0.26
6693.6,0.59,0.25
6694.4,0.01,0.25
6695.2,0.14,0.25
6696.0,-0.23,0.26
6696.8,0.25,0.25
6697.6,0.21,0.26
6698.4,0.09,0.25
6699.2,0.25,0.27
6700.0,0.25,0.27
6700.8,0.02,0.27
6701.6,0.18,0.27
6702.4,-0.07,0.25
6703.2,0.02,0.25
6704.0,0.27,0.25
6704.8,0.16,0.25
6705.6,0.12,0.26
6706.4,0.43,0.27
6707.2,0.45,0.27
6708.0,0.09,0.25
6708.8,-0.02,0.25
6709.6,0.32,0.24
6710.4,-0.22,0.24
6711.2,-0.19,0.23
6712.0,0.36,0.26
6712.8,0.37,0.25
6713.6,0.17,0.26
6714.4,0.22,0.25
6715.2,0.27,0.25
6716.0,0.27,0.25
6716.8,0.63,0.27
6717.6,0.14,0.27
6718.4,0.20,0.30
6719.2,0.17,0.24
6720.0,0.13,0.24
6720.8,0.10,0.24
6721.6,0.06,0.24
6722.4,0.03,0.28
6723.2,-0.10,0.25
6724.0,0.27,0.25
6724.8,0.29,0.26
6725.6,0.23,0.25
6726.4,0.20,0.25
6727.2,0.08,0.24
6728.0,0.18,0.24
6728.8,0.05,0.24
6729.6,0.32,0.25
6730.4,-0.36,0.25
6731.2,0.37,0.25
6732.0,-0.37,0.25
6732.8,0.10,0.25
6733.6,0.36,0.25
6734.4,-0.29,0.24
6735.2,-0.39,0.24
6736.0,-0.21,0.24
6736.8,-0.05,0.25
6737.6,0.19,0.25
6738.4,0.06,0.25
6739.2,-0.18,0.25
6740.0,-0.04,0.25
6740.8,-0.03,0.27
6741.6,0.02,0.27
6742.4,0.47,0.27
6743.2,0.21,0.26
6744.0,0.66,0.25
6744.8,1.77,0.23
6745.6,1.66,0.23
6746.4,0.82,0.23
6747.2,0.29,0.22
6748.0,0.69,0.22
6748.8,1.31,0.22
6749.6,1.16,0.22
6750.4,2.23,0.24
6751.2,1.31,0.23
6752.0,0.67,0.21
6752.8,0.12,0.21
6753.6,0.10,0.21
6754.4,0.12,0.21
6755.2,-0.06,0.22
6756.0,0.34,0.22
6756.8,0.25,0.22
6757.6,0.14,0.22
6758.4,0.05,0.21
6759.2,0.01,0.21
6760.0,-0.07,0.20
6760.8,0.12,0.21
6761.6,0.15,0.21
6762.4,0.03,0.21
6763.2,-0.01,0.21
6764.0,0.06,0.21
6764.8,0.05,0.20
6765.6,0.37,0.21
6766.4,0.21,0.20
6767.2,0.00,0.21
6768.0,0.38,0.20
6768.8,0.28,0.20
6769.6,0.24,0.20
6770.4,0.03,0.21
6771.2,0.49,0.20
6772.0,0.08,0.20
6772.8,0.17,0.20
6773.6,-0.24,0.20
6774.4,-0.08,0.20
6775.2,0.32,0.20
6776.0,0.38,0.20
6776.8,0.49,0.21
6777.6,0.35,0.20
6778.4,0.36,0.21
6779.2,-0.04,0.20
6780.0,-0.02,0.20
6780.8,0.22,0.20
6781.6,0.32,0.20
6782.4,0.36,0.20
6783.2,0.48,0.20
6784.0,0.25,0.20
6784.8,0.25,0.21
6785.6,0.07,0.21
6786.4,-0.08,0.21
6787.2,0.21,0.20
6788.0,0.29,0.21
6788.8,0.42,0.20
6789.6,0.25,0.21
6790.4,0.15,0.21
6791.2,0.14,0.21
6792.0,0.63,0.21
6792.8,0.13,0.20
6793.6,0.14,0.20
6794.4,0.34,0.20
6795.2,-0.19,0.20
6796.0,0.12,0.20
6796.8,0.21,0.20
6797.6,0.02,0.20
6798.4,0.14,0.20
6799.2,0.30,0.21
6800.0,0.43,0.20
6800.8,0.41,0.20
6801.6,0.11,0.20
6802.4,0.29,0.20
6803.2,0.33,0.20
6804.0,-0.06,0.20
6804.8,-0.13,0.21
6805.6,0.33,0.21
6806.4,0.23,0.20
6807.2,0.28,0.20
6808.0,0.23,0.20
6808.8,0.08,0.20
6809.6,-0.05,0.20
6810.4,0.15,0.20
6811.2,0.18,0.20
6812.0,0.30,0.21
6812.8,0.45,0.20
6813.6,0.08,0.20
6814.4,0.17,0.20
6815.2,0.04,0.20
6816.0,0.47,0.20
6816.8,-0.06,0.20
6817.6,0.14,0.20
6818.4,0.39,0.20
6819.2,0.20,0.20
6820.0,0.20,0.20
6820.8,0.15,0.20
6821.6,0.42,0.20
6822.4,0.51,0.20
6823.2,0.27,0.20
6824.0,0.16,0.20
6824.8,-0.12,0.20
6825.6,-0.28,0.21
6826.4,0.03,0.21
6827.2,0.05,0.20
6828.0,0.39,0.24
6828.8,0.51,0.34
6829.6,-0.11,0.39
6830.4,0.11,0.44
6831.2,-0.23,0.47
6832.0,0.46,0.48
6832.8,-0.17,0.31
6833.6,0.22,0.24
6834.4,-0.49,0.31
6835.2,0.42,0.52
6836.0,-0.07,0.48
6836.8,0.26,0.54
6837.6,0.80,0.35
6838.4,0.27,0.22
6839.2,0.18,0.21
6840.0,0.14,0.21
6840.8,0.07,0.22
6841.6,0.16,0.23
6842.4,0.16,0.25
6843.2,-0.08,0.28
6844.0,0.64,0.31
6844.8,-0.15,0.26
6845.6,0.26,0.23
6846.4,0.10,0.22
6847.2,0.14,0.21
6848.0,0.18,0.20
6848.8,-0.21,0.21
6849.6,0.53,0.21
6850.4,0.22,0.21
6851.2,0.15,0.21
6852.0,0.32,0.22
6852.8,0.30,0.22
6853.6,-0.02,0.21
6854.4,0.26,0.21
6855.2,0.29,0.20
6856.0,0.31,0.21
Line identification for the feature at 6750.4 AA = [O II]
